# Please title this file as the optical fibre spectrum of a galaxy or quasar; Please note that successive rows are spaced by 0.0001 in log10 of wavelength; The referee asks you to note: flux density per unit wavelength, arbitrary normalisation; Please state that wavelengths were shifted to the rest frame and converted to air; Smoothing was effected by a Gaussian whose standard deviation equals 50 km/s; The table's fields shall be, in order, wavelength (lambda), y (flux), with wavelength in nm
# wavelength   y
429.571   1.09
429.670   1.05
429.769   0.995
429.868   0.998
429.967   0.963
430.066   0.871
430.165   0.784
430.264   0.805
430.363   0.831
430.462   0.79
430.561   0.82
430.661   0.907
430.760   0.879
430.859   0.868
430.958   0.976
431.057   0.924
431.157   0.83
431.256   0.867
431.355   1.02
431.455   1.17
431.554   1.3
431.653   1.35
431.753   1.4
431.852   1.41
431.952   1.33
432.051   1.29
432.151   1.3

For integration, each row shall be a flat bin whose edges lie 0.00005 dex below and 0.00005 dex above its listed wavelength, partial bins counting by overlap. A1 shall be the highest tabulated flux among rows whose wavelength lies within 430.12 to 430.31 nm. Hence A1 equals 0.805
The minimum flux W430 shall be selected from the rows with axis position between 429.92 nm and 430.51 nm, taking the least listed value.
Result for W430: 0.784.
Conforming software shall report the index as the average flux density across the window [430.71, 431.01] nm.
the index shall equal 0.91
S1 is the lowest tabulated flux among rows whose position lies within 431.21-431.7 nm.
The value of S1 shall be 0.867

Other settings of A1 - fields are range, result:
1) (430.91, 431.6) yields 1.3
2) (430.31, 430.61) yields 0.831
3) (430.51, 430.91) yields 0.907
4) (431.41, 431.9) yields 1.41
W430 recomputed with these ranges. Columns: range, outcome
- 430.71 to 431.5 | 0.83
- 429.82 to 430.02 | 0.963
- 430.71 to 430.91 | 0.868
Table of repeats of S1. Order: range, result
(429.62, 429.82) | 0.995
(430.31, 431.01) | 0.79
